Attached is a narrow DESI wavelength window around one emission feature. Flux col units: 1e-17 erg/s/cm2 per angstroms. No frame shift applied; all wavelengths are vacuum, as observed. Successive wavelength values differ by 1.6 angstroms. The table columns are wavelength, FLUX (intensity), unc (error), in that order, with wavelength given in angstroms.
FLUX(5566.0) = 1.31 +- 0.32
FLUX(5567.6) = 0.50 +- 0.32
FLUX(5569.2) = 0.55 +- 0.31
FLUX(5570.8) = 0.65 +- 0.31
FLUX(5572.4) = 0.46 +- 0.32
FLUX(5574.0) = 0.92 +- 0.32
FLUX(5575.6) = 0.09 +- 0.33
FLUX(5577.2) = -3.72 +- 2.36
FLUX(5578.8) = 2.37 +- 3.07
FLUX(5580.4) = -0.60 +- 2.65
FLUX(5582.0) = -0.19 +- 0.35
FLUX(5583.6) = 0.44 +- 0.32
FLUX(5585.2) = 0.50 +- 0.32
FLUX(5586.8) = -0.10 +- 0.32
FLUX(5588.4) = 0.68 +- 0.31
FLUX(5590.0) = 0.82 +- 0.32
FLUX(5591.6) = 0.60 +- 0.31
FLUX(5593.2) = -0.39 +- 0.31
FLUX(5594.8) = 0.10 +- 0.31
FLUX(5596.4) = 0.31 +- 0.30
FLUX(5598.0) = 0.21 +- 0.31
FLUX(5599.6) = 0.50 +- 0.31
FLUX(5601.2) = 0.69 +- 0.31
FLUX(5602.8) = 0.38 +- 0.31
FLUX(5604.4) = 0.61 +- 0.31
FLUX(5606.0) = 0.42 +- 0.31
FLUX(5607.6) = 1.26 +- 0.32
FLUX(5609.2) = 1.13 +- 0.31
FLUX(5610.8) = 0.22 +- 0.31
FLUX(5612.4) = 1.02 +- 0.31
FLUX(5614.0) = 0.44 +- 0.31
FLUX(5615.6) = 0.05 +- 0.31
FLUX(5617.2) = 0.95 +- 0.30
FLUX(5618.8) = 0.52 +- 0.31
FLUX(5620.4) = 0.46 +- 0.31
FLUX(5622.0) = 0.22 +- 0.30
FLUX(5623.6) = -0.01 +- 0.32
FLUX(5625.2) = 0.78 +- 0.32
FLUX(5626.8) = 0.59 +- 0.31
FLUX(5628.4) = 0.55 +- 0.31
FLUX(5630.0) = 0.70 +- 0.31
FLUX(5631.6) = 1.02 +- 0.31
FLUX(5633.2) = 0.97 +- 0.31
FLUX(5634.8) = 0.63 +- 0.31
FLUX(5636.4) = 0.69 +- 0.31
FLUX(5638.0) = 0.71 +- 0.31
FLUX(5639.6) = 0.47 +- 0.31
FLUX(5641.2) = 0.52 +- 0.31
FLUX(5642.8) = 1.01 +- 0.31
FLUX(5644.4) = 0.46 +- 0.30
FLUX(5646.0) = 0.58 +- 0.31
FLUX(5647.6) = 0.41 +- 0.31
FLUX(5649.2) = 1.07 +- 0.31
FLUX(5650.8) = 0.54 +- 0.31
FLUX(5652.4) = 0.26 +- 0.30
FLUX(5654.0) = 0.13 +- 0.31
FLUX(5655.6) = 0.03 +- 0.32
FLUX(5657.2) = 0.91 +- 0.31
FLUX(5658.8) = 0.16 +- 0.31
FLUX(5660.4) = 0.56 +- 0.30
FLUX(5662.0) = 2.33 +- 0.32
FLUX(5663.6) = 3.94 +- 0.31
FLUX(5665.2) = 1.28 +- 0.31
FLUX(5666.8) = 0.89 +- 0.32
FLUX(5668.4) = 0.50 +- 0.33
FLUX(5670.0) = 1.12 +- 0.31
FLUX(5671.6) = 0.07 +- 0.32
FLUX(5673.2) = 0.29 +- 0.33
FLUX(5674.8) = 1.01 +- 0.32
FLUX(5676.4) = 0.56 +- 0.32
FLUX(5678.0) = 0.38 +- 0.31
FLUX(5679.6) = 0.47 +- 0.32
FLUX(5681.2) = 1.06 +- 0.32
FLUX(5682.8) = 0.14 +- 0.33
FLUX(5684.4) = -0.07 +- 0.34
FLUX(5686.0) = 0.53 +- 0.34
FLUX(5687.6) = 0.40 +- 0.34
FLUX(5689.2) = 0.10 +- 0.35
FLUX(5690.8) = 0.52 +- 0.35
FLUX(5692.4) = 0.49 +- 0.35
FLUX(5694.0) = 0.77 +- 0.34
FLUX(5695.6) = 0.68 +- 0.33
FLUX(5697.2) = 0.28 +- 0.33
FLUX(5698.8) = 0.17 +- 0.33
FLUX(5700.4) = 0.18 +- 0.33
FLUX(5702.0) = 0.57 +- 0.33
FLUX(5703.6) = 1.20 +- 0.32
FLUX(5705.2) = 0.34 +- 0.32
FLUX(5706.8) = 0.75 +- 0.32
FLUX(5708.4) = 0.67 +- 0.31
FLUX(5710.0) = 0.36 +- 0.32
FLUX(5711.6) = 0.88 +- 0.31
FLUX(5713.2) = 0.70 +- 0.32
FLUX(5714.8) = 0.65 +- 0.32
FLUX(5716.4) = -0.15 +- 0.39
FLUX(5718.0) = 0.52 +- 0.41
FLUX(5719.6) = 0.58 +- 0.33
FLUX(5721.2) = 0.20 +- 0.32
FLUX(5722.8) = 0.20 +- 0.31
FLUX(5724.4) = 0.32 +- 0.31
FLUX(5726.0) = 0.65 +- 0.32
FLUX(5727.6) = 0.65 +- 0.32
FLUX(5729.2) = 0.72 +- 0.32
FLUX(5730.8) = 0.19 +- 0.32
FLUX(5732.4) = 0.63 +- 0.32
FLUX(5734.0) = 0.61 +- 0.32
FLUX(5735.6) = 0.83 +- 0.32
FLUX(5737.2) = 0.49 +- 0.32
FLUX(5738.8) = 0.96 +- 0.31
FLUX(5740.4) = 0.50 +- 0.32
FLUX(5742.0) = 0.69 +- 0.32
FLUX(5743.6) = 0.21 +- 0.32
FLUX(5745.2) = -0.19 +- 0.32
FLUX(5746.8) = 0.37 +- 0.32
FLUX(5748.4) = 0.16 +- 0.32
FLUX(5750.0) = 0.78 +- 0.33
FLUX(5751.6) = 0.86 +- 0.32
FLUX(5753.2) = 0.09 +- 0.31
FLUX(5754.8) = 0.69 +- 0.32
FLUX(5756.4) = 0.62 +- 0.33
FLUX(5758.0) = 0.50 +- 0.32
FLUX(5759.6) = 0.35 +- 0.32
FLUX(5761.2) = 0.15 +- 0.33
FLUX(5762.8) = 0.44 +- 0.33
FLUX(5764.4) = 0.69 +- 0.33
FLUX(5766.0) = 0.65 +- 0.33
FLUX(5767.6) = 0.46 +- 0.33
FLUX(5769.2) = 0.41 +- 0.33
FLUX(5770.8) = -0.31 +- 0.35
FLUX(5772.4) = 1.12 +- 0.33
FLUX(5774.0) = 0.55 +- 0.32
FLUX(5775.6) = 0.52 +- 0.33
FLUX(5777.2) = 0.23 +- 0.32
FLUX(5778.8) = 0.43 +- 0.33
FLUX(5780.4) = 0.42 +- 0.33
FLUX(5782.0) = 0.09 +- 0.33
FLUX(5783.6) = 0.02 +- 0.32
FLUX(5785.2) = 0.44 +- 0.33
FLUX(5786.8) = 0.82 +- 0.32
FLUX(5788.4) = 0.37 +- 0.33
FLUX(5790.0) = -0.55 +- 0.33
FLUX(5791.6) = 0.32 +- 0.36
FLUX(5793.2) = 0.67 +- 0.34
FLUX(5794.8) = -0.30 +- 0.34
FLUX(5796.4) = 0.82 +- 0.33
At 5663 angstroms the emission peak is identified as [O III] 5007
